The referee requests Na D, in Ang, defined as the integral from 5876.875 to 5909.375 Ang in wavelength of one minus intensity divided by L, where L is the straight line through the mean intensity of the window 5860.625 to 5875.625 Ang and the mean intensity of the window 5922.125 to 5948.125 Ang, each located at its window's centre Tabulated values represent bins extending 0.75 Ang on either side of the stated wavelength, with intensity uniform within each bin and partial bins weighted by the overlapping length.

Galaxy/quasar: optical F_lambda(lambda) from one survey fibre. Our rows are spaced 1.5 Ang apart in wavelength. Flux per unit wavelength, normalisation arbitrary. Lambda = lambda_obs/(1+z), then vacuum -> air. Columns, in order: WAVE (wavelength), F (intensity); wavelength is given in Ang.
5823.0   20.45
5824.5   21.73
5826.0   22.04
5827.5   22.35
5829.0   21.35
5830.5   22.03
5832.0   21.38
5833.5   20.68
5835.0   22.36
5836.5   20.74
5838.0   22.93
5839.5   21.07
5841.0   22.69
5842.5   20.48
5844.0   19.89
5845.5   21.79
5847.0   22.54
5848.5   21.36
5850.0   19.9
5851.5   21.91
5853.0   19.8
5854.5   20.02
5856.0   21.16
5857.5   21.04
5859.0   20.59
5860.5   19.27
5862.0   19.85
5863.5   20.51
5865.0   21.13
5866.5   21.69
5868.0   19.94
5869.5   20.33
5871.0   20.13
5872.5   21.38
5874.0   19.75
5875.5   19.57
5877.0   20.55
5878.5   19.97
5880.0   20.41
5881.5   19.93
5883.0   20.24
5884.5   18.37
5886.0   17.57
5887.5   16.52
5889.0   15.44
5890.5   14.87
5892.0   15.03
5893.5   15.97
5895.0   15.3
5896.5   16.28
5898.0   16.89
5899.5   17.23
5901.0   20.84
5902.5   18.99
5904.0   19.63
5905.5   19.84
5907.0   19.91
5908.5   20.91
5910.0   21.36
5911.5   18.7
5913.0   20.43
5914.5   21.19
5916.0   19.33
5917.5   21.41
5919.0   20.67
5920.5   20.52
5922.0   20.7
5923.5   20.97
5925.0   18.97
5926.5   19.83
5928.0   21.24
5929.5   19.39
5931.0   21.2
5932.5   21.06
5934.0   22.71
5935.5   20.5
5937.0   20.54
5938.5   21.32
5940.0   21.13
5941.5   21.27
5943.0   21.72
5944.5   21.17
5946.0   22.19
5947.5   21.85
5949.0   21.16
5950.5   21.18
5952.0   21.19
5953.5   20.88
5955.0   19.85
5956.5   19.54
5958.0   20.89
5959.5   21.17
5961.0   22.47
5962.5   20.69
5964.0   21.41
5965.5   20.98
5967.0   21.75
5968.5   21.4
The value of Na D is 3.86 Ang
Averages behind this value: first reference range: 20.4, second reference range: 21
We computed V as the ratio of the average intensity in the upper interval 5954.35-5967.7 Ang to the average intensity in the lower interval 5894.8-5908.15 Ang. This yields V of 1.13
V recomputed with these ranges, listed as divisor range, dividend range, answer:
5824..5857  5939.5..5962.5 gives 0.99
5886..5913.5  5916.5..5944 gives 1.16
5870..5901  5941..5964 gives 1.17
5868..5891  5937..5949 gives 1.12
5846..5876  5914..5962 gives 1.01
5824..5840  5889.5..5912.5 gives 0.83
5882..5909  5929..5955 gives 1.19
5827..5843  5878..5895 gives 0.81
